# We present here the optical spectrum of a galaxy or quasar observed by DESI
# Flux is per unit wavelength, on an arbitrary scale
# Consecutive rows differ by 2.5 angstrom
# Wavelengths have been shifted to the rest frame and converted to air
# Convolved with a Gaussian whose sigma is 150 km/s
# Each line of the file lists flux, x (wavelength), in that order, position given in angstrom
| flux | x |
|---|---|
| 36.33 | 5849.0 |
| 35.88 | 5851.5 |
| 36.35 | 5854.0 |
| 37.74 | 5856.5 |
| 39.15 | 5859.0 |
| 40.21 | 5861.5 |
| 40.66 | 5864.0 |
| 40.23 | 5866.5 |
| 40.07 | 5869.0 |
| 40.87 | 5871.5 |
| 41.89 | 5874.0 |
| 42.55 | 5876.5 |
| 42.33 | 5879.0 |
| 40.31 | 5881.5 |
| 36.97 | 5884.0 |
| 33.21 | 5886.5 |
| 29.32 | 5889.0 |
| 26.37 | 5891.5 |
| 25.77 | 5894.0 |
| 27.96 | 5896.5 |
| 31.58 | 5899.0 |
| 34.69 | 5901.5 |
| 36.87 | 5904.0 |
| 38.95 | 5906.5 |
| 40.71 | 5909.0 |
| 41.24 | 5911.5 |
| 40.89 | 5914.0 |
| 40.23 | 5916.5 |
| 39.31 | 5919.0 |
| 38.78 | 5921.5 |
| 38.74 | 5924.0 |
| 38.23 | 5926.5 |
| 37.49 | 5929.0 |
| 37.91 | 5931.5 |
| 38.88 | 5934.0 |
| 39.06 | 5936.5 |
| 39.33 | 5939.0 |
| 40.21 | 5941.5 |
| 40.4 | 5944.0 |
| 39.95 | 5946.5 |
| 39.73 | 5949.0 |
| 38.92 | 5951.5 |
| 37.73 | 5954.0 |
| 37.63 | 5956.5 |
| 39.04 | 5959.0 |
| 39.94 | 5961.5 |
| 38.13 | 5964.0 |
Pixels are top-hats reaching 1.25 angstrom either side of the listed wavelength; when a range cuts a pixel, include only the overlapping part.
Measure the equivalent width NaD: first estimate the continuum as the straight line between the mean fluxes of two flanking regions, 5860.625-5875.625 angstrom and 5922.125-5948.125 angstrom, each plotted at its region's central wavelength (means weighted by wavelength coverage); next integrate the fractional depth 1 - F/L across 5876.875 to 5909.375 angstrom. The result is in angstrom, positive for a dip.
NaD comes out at 4.7 angstrom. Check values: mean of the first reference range 40.7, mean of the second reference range 39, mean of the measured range 34.3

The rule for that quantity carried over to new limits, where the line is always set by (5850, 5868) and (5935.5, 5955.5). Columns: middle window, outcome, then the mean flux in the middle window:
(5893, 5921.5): 1.9 angstrom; 36.4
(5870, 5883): -0.9 angstrom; 41.5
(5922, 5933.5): 0.3 angstrom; 38.2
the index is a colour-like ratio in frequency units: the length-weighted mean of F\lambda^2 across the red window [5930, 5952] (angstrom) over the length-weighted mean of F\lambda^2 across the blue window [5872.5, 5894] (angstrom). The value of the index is 1.11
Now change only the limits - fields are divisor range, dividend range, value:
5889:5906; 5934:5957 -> 1.29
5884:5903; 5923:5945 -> 1.30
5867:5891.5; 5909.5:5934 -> 1.05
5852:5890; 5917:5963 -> 1.03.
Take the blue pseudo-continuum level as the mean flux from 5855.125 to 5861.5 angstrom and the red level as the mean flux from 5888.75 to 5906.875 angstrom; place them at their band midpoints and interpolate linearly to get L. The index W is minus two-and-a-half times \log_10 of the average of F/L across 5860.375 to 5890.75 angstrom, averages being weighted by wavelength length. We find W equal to -0.10 mag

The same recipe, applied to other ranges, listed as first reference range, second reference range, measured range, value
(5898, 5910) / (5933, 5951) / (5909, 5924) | -0.07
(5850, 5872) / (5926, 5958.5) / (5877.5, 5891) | 0.09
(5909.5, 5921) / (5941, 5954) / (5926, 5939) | 0.04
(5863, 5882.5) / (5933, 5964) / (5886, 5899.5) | 0.38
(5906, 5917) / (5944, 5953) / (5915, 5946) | 0.03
